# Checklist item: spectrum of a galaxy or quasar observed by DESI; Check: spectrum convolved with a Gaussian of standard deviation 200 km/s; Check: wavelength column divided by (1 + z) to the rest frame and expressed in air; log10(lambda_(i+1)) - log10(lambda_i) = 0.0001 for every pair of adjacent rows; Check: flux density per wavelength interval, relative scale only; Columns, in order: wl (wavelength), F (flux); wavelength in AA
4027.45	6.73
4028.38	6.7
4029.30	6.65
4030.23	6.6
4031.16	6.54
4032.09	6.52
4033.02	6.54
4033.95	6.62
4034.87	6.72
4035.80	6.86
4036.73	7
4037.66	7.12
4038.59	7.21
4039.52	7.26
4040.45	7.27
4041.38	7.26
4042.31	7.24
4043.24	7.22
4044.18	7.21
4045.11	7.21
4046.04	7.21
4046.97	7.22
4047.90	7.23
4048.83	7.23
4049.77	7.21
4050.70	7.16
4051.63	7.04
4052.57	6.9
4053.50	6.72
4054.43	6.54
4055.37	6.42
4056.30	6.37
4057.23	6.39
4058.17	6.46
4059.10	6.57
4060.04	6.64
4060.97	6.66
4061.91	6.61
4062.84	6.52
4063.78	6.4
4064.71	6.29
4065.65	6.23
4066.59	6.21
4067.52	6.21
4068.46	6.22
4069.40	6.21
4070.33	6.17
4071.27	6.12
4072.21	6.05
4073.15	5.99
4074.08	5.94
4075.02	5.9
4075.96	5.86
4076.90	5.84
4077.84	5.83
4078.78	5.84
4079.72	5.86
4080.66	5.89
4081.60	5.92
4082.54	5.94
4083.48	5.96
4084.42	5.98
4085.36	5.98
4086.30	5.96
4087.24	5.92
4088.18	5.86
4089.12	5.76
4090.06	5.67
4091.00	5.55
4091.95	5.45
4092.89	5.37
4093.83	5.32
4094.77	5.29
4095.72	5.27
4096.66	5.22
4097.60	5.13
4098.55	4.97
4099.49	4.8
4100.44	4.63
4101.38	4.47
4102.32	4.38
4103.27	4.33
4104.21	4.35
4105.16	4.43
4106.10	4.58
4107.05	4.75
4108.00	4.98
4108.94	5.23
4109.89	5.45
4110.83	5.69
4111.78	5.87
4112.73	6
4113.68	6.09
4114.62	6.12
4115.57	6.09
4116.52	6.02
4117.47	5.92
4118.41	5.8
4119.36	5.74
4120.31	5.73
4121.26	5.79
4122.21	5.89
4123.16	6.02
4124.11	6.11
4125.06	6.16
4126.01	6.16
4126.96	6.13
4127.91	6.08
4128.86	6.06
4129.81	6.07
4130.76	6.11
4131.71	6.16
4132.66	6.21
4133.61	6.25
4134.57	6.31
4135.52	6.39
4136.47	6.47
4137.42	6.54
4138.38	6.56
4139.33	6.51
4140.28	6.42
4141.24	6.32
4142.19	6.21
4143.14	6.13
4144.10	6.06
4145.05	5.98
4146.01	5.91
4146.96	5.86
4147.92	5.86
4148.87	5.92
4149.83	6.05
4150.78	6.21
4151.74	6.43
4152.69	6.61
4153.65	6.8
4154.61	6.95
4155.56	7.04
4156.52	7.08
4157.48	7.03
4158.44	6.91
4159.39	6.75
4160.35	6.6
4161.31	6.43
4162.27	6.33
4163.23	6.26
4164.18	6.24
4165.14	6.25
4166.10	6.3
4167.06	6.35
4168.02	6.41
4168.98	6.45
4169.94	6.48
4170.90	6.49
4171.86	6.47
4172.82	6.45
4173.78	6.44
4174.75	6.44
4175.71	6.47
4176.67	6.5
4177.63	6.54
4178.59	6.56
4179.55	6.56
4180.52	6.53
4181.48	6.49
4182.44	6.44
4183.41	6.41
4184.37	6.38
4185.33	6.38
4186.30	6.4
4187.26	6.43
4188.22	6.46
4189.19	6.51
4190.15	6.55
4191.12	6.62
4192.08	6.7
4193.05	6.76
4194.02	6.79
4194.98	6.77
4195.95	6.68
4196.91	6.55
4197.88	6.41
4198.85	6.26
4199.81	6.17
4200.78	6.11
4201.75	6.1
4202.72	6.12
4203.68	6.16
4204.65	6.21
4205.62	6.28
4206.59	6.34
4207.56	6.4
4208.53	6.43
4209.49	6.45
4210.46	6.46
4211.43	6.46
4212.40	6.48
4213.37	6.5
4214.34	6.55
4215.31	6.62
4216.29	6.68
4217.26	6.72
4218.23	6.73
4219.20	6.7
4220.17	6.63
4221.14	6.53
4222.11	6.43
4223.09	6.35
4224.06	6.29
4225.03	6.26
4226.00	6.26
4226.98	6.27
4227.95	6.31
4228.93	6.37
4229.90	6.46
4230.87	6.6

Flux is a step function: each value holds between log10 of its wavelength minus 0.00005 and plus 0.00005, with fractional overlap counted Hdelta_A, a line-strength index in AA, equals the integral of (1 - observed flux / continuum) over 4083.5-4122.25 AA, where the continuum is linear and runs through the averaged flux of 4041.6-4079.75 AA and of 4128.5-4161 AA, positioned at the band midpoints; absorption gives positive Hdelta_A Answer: 6.24 AA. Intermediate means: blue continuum 6.53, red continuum 6.38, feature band 5.41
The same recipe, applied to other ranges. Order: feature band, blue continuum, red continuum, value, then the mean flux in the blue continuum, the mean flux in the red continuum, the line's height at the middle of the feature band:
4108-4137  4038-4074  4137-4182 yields 2.39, 6.7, 6.43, 6.53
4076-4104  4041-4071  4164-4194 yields 5.03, 6.72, 6.47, 6.65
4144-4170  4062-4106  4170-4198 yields -0.54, 5.64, 6.52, 6.29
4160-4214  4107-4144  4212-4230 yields -0.97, 6.03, 6.48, 6.32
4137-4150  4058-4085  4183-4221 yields 0.32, 6.14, 6.47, 6.33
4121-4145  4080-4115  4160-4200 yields -1.49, 5.37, 6.47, 5.84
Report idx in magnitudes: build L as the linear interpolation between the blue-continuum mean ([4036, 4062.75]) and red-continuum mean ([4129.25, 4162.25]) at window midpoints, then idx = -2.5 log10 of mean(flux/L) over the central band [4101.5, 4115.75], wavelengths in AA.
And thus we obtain 0.26 mag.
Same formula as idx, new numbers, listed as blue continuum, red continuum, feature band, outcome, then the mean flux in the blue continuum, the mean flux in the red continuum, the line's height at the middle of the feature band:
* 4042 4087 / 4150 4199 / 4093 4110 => 0.31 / 6.43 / 6.53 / 6.46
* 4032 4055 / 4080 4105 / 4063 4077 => 0.00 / 7.03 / 5.35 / 6.12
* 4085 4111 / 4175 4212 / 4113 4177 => -0.09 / 5.16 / 6.44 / 5.79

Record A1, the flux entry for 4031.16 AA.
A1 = 6.54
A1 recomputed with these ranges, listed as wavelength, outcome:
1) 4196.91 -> 6.55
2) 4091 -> 5.55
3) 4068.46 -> 6.22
